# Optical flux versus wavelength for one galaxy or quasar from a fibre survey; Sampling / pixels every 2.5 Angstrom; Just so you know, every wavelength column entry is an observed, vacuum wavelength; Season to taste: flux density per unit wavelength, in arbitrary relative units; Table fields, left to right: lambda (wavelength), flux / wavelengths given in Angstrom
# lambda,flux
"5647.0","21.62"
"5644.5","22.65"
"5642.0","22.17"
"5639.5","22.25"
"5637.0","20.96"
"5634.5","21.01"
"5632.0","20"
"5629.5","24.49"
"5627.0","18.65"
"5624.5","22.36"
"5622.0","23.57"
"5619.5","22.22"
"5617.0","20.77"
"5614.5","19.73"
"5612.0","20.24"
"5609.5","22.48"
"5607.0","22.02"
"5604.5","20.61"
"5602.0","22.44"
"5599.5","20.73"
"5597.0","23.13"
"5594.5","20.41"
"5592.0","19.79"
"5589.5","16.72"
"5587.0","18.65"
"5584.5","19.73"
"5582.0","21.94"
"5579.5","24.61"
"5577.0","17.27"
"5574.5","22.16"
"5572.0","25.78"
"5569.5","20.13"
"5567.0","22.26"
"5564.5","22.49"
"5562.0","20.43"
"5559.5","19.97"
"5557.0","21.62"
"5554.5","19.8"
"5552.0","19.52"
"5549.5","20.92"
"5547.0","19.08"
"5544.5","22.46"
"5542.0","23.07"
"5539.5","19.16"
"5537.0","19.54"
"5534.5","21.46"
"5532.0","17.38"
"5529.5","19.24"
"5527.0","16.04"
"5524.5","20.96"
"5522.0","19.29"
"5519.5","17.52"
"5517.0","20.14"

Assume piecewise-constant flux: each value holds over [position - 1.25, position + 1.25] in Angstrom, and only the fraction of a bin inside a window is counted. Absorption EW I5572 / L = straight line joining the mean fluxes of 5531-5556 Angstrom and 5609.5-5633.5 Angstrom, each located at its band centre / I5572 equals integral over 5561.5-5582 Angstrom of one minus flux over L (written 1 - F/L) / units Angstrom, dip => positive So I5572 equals -1.25 Angstrom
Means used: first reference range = 20.3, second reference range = 21.4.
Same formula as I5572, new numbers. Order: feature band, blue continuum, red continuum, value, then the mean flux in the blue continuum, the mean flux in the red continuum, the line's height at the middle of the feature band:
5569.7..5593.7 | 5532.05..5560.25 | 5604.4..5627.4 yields 0.3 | 20.5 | 21.4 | 20.9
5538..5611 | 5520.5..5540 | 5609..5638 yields -3.0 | 19.1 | 21.3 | 20.2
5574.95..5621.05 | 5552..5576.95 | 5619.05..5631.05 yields 2.1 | 21.3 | 22.2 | 21.8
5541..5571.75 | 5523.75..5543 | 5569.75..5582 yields -0.2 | 19.5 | 22.2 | 21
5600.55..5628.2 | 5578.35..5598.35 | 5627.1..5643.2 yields -0.3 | 20.6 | 21.6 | 21.1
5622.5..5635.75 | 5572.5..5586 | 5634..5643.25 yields 0.1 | 21.4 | 21.6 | 21.6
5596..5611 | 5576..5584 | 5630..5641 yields -0.4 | 21.3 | 21.3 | 21.3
